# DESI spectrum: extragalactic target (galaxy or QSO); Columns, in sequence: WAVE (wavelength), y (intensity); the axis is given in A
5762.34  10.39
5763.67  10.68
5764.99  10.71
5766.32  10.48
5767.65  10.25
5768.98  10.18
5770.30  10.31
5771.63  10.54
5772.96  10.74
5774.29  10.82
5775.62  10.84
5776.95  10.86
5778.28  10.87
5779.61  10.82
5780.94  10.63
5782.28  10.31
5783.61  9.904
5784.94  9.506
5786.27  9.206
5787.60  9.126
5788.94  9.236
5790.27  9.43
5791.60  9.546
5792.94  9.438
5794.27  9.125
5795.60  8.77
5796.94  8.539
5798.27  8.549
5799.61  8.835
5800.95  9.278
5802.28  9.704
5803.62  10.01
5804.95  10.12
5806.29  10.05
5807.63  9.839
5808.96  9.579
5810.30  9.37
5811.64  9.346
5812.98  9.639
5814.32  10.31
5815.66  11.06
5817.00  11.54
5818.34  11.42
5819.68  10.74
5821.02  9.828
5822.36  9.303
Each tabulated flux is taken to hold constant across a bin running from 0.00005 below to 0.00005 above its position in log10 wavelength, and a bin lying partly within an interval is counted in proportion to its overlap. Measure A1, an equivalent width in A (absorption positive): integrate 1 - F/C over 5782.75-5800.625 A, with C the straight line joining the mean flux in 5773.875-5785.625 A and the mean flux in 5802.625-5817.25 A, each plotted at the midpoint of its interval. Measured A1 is 1.95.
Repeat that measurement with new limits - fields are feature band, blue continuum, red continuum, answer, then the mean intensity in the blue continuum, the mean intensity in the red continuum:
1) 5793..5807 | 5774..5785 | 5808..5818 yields 1.36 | 10.5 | 10.2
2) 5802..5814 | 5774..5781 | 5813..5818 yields 1.18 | 10.8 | 10.8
